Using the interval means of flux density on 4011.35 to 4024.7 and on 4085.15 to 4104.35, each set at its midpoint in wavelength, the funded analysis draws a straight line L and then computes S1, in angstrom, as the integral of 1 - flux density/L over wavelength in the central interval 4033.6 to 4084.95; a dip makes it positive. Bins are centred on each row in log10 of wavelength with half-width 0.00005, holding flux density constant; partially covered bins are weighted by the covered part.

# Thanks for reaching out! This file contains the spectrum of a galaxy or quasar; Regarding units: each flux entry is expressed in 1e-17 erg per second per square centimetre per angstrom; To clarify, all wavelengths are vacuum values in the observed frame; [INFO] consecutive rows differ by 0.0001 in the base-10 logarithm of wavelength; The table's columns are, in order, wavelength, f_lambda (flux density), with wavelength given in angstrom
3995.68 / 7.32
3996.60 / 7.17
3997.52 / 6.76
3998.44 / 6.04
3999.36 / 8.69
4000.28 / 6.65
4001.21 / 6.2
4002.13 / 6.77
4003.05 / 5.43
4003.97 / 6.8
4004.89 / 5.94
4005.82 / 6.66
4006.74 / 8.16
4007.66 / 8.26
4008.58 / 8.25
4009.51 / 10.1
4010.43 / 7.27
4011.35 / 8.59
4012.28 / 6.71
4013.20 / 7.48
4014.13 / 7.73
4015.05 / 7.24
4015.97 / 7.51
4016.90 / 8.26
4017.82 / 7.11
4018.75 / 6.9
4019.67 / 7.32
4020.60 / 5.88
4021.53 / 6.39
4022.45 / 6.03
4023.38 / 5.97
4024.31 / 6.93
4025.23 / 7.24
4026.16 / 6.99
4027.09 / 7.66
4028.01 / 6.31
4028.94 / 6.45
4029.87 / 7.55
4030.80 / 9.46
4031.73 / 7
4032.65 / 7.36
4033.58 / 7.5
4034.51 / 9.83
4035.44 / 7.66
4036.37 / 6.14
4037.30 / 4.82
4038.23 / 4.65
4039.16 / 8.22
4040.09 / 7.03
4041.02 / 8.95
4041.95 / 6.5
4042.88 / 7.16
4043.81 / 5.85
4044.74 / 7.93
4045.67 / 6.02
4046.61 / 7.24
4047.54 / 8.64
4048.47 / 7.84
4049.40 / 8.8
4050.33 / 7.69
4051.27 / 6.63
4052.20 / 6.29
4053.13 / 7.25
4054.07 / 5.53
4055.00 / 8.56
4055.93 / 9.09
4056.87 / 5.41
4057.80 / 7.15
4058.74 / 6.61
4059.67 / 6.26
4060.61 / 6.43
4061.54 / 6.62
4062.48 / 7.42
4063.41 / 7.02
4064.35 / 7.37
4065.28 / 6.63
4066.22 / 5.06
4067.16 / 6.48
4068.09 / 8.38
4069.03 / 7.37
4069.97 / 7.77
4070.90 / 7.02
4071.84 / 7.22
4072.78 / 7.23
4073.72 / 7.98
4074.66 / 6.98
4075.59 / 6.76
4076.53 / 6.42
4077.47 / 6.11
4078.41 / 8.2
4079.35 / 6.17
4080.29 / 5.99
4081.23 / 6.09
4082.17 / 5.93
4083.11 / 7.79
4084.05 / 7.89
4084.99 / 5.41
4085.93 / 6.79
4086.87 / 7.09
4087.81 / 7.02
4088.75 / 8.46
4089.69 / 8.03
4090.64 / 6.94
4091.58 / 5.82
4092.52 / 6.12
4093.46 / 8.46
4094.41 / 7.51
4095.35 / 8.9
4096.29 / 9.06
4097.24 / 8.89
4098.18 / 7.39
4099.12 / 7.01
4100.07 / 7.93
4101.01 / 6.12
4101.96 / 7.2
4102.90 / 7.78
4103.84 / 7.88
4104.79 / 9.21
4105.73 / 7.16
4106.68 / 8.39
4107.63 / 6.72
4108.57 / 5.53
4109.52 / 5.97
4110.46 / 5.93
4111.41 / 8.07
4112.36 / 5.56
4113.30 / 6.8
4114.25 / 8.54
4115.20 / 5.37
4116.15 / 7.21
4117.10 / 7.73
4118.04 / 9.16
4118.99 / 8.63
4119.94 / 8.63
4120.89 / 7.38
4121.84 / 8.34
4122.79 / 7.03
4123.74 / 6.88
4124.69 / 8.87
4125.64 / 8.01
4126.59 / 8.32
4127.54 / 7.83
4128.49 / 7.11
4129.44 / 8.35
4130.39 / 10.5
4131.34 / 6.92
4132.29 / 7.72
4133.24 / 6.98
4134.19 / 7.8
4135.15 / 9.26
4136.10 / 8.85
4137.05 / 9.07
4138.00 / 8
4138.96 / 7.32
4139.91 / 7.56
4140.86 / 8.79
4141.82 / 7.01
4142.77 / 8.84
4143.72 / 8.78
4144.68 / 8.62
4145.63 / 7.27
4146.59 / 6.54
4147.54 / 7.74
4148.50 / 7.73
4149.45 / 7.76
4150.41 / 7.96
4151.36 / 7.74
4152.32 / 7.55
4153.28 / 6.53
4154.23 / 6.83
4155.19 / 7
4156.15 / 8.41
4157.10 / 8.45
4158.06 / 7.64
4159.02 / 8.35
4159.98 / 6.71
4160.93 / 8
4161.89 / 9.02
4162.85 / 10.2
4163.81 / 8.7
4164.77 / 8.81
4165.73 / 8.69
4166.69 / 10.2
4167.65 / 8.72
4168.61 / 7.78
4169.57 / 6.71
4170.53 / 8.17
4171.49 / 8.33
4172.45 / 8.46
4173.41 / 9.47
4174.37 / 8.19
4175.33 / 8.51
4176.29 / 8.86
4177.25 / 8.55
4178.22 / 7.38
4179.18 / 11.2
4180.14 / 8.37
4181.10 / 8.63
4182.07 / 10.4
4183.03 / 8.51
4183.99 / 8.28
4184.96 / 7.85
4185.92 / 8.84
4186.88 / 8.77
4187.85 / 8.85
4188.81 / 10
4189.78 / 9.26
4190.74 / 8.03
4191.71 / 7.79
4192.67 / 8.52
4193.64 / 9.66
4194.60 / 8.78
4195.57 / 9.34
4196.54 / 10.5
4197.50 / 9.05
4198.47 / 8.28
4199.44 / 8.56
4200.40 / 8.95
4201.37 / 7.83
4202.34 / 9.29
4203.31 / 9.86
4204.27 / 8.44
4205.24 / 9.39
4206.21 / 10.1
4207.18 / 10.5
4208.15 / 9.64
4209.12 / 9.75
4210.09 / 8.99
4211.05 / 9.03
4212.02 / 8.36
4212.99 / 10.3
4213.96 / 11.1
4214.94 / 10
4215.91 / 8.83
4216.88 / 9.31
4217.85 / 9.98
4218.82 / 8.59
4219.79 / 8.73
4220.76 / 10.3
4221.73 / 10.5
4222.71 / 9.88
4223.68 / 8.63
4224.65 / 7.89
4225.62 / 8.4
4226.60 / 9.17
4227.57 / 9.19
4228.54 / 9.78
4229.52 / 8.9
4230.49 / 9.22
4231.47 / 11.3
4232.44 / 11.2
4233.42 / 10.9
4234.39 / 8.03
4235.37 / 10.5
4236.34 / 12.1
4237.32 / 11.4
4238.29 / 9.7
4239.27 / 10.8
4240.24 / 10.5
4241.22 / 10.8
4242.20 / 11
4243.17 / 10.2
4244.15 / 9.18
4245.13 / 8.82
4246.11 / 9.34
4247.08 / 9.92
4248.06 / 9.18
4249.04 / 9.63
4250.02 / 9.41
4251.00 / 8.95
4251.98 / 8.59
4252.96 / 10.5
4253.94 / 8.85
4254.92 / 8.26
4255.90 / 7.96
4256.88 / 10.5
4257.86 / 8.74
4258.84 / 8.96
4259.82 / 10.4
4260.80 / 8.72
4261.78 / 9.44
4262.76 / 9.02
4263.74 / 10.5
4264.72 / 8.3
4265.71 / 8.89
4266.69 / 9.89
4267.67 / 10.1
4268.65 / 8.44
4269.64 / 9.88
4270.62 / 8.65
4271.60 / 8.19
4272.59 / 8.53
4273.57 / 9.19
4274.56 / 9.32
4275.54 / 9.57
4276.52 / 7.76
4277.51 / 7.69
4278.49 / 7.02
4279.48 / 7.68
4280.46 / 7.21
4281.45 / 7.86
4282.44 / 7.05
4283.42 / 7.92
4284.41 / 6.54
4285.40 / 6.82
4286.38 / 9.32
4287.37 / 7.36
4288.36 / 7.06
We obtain 1.7 angstrom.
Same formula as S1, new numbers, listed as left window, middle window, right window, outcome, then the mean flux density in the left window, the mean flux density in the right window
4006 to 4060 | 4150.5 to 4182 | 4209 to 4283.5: 0.8 angstrom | 7.26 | 9.32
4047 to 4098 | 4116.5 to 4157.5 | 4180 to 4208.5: 1.0 angstrom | 7.16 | 9.01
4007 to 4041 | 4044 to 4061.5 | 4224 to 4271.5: 1.0 angstrom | 7.3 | 9.57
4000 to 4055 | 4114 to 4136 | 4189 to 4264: 1.0 angstrom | 7.18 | 9.48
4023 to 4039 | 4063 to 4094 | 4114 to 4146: 2.3 angstrom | 7.06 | 8.02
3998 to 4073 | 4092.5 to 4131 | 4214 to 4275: 1.7 angstrom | 7.14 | 9.53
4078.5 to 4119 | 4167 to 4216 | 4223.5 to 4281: -2.6 angstrom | 7.24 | 9.34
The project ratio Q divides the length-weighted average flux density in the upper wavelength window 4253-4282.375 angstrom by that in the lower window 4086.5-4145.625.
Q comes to 1.14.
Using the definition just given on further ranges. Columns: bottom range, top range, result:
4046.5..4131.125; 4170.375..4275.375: 1.27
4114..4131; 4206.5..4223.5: 1.21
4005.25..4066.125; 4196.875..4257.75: 1.33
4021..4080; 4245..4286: 1.24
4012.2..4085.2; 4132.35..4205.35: 1.20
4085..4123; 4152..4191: 1.14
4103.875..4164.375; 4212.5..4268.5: 1.24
